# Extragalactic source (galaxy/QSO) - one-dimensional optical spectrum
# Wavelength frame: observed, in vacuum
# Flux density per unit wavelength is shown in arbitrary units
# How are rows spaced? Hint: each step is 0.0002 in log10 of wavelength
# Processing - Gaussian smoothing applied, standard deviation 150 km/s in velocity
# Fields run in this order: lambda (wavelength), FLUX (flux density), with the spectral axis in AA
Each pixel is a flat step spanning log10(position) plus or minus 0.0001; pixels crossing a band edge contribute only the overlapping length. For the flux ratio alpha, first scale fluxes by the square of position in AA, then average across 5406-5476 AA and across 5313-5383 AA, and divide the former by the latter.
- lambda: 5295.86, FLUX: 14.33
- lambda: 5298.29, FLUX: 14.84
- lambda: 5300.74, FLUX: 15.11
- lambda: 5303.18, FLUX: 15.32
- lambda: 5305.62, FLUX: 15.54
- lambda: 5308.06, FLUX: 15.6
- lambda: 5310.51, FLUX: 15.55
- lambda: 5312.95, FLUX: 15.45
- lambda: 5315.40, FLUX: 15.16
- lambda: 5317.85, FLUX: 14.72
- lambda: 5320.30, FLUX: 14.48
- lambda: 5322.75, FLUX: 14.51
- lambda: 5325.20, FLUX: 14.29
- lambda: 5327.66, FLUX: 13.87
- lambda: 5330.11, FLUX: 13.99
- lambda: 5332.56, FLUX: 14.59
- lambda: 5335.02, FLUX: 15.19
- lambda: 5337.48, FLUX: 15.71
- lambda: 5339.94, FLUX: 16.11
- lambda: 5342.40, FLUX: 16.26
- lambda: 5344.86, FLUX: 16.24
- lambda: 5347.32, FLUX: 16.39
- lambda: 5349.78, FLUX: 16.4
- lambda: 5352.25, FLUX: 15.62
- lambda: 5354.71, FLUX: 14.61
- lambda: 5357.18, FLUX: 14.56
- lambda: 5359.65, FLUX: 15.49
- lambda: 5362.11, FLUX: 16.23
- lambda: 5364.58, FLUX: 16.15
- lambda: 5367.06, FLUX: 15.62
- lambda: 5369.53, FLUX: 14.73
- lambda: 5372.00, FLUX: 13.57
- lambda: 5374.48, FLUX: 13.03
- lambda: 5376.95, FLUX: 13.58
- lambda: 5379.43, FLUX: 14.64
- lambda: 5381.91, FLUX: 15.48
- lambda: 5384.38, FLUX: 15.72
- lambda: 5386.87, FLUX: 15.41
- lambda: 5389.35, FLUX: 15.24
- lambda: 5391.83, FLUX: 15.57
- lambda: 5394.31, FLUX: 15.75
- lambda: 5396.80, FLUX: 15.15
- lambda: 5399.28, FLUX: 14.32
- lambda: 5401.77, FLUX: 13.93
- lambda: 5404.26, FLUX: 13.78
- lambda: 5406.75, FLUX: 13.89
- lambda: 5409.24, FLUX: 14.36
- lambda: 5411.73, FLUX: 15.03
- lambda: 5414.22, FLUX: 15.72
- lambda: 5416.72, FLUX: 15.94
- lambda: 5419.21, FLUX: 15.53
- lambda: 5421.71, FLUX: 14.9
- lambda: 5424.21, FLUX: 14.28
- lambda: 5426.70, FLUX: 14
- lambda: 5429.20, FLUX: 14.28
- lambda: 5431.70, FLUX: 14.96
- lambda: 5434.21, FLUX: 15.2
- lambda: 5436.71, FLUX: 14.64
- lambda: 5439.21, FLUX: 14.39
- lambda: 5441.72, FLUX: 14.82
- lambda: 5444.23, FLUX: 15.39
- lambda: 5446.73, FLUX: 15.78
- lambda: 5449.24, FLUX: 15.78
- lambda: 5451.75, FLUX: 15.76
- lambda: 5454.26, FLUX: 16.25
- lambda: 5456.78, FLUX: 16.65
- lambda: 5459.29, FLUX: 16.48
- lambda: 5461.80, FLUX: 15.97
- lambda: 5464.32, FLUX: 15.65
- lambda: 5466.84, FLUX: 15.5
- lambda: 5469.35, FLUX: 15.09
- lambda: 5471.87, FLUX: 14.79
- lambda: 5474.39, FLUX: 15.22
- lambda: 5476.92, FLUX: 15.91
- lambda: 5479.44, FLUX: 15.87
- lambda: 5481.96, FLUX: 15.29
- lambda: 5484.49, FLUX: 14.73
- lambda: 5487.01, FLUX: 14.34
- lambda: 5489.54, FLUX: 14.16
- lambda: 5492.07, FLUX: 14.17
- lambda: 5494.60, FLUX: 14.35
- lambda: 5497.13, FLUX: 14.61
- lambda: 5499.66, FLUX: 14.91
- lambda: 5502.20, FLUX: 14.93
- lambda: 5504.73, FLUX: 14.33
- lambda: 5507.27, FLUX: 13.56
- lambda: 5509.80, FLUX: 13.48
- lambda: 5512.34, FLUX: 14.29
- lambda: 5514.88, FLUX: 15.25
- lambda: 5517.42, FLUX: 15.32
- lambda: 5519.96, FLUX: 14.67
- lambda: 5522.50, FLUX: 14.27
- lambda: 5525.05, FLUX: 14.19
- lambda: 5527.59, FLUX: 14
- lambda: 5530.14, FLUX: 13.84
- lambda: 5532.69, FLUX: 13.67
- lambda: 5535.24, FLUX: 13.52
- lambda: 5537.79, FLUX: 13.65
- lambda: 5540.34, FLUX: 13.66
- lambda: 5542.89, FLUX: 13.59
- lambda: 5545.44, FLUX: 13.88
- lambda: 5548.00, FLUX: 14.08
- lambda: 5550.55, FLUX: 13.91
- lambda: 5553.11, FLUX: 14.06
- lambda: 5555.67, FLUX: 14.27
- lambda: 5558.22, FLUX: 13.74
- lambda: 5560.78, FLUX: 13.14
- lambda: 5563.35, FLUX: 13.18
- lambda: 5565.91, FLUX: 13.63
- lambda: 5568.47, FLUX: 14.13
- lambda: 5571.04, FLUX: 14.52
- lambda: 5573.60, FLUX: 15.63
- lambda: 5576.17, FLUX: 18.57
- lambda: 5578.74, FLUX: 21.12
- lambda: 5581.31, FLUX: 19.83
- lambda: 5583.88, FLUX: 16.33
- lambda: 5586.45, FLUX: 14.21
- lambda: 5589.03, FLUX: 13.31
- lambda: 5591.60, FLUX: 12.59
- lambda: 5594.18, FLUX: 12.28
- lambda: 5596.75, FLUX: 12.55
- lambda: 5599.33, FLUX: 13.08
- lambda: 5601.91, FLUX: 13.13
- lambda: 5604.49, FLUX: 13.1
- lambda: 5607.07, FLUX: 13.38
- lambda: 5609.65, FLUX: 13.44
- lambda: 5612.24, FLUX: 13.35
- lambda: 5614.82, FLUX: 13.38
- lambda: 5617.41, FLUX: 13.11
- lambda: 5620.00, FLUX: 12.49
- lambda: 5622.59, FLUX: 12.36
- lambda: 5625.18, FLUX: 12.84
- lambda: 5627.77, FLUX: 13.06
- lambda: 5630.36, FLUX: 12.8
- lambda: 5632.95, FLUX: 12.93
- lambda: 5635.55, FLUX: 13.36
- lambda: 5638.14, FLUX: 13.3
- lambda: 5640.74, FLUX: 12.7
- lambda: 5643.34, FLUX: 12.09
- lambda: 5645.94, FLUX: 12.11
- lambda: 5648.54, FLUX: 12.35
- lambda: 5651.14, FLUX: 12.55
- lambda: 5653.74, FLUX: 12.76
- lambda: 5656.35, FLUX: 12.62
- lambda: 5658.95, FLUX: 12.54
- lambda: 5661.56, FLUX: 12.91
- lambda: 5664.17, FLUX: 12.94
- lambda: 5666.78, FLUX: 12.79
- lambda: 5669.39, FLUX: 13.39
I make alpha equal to 1.0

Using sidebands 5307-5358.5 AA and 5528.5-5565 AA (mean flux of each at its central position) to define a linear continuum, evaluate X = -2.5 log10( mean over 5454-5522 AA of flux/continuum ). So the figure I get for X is -0.06 mag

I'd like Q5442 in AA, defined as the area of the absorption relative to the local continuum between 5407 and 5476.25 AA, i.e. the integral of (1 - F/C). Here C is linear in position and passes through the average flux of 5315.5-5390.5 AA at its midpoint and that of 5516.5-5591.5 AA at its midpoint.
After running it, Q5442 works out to -1.7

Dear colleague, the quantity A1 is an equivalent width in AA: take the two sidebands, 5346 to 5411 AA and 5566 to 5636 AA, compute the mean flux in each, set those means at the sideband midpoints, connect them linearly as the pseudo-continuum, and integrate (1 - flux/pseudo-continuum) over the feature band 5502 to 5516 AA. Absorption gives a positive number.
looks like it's 0.2 AA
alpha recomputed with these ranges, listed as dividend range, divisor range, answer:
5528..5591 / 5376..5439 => 1.05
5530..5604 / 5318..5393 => 1.03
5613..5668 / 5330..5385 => 0.93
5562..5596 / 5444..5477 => 1.01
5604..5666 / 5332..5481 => 0.92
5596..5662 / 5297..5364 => 0.94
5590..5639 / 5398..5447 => 0.94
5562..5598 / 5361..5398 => 1.08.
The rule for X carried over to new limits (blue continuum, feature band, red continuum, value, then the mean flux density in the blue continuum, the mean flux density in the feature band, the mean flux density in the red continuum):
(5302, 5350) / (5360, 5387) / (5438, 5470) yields 0.03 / 15.2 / 14.9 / 15.7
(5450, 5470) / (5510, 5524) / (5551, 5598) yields 0.05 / 15.9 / 14.6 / 14.8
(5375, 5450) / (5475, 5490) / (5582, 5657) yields -0.06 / 14.9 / 15.1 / 13.1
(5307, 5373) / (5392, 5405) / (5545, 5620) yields 0.02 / 15.2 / 14.7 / 14.3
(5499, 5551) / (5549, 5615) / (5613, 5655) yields -0.08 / 14.1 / 14.4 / 12.8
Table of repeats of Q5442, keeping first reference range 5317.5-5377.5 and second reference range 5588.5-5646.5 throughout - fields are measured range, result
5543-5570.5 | -0.9 AA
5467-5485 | -1.6 AA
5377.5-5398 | -0.8 AA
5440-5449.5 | -0.7 AA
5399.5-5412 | 0.4 AA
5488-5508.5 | -0.8 AA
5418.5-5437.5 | -0.4 AA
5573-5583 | -4.3 AA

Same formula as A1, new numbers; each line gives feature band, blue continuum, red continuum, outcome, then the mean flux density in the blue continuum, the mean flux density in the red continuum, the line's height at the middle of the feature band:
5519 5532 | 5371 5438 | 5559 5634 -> 0.1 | 14.7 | 14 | 14.3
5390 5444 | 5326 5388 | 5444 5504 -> 1.5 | 15.2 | 15.3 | 15.2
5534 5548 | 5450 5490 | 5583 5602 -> 0.6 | 15.5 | 13.4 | 14.3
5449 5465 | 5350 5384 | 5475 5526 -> -1.5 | 14.9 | 14.6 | 14.7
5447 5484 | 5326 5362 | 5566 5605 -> -1.3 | 15.4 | 15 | 15.2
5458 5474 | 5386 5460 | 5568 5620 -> -0.7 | 15.1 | 14.5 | 14.9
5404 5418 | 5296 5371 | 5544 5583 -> 0.3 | 15.3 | 15.2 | 15.2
